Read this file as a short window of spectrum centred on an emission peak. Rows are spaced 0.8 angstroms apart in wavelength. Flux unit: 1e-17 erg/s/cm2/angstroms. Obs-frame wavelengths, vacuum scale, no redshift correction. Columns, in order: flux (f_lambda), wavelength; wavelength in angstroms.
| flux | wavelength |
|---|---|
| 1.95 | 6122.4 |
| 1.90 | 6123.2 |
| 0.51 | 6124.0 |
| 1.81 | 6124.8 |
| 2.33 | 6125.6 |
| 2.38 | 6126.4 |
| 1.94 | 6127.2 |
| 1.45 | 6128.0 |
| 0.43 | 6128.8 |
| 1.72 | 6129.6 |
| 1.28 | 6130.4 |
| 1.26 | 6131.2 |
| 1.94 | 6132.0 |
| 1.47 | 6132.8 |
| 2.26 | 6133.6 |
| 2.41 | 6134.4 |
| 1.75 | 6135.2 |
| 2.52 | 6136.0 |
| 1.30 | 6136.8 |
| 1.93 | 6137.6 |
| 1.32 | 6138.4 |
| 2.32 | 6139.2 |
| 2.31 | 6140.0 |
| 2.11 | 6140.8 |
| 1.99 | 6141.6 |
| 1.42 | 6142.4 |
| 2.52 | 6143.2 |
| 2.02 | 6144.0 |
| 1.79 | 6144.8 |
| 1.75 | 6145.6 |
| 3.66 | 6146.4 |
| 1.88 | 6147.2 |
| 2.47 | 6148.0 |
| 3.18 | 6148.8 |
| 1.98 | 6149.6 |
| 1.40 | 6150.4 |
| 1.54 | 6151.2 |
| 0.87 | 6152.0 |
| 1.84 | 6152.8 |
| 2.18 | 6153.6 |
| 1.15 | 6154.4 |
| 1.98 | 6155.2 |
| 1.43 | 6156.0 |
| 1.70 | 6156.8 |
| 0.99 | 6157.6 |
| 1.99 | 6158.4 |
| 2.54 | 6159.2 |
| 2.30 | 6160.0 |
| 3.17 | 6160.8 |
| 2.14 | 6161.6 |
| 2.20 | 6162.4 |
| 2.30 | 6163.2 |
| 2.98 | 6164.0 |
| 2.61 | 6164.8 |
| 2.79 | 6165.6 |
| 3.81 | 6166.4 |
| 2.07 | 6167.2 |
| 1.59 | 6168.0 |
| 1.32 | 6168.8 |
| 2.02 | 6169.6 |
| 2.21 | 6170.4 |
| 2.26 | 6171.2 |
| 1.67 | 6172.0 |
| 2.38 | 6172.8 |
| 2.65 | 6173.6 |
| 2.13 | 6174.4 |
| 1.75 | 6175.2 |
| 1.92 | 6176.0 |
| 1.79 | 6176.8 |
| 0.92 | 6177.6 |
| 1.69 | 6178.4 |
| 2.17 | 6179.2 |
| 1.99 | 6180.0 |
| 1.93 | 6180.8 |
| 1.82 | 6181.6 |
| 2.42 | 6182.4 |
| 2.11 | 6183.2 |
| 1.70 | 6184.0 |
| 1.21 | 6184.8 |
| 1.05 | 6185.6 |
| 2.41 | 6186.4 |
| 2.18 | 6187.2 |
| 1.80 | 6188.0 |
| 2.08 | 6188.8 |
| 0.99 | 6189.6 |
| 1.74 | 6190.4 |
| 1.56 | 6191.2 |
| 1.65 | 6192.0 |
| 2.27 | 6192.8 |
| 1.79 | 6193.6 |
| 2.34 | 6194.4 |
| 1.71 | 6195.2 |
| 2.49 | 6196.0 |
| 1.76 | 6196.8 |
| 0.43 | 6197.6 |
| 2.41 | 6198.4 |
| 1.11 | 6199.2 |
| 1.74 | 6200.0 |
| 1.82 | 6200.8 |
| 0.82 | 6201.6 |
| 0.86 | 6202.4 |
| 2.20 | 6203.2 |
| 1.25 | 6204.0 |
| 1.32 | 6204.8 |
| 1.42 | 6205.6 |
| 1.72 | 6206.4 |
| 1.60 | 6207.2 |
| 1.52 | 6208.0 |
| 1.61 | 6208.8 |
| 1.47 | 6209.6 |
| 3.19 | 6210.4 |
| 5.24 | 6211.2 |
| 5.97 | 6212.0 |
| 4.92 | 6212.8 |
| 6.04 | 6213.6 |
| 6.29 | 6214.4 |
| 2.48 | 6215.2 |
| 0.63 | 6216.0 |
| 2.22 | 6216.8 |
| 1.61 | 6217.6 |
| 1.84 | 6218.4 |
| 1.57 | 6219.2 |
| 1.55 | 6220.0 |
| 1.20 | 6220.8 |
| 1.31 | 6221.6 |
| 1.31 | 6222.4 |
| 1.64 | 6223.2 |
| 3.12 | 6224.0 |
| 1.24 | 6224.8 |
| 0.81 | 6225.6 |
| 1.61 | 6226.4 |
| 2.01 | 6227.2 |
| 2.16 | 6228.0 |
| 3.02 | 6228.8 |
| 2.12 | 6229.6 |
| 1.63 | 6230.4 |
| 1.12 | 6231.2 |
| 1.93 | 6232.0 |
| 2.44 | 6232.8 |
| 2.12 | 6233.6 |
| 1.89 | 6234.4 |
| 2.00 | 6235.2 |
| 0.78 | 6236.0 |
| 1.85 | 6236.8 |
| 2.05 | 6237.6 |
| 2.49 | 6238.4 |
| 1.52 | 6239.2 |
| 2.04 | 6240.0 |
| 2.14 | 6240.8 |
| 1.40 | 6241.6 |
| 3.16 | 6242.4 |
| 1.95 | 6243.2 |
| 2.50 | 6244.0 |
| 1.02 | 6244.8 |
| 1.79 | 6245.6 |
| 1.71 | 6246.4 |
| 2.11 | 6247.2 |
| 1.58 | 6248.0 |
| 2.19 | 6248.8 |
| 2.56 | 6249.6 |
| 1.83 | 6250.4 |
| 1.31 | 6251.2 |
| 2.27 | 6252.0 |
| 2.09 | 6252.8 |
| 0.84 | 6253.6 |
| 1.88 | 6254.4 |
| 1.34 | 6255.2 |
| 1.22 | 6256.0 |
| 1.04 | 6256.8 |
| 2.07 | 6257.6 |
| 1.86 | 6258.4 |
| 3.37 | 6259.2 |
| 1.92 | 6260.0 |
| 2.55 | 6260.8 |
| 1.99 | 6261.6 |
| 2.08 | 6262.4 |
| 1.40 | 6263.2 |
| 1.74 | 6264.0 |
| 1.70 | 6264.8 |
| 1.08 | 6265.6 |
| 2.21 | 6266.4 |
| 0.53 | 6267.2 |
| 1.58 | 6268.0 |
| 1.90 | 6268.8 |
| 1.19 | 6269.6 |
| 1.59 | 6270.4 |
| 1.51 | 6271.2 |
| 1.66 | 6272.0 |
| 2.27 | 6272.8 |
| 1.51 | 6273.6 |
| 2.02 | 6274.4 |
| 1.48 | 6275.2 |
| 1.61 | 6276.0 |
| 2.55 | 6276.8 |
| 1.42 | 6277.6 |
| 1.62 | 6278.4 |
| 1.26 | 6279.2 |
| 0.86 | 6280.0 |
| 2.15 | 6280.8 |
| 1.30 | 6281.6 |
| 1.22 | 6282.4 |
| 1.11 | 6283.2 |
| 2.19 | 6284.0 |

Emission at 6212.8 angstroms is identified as H-beta 4861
